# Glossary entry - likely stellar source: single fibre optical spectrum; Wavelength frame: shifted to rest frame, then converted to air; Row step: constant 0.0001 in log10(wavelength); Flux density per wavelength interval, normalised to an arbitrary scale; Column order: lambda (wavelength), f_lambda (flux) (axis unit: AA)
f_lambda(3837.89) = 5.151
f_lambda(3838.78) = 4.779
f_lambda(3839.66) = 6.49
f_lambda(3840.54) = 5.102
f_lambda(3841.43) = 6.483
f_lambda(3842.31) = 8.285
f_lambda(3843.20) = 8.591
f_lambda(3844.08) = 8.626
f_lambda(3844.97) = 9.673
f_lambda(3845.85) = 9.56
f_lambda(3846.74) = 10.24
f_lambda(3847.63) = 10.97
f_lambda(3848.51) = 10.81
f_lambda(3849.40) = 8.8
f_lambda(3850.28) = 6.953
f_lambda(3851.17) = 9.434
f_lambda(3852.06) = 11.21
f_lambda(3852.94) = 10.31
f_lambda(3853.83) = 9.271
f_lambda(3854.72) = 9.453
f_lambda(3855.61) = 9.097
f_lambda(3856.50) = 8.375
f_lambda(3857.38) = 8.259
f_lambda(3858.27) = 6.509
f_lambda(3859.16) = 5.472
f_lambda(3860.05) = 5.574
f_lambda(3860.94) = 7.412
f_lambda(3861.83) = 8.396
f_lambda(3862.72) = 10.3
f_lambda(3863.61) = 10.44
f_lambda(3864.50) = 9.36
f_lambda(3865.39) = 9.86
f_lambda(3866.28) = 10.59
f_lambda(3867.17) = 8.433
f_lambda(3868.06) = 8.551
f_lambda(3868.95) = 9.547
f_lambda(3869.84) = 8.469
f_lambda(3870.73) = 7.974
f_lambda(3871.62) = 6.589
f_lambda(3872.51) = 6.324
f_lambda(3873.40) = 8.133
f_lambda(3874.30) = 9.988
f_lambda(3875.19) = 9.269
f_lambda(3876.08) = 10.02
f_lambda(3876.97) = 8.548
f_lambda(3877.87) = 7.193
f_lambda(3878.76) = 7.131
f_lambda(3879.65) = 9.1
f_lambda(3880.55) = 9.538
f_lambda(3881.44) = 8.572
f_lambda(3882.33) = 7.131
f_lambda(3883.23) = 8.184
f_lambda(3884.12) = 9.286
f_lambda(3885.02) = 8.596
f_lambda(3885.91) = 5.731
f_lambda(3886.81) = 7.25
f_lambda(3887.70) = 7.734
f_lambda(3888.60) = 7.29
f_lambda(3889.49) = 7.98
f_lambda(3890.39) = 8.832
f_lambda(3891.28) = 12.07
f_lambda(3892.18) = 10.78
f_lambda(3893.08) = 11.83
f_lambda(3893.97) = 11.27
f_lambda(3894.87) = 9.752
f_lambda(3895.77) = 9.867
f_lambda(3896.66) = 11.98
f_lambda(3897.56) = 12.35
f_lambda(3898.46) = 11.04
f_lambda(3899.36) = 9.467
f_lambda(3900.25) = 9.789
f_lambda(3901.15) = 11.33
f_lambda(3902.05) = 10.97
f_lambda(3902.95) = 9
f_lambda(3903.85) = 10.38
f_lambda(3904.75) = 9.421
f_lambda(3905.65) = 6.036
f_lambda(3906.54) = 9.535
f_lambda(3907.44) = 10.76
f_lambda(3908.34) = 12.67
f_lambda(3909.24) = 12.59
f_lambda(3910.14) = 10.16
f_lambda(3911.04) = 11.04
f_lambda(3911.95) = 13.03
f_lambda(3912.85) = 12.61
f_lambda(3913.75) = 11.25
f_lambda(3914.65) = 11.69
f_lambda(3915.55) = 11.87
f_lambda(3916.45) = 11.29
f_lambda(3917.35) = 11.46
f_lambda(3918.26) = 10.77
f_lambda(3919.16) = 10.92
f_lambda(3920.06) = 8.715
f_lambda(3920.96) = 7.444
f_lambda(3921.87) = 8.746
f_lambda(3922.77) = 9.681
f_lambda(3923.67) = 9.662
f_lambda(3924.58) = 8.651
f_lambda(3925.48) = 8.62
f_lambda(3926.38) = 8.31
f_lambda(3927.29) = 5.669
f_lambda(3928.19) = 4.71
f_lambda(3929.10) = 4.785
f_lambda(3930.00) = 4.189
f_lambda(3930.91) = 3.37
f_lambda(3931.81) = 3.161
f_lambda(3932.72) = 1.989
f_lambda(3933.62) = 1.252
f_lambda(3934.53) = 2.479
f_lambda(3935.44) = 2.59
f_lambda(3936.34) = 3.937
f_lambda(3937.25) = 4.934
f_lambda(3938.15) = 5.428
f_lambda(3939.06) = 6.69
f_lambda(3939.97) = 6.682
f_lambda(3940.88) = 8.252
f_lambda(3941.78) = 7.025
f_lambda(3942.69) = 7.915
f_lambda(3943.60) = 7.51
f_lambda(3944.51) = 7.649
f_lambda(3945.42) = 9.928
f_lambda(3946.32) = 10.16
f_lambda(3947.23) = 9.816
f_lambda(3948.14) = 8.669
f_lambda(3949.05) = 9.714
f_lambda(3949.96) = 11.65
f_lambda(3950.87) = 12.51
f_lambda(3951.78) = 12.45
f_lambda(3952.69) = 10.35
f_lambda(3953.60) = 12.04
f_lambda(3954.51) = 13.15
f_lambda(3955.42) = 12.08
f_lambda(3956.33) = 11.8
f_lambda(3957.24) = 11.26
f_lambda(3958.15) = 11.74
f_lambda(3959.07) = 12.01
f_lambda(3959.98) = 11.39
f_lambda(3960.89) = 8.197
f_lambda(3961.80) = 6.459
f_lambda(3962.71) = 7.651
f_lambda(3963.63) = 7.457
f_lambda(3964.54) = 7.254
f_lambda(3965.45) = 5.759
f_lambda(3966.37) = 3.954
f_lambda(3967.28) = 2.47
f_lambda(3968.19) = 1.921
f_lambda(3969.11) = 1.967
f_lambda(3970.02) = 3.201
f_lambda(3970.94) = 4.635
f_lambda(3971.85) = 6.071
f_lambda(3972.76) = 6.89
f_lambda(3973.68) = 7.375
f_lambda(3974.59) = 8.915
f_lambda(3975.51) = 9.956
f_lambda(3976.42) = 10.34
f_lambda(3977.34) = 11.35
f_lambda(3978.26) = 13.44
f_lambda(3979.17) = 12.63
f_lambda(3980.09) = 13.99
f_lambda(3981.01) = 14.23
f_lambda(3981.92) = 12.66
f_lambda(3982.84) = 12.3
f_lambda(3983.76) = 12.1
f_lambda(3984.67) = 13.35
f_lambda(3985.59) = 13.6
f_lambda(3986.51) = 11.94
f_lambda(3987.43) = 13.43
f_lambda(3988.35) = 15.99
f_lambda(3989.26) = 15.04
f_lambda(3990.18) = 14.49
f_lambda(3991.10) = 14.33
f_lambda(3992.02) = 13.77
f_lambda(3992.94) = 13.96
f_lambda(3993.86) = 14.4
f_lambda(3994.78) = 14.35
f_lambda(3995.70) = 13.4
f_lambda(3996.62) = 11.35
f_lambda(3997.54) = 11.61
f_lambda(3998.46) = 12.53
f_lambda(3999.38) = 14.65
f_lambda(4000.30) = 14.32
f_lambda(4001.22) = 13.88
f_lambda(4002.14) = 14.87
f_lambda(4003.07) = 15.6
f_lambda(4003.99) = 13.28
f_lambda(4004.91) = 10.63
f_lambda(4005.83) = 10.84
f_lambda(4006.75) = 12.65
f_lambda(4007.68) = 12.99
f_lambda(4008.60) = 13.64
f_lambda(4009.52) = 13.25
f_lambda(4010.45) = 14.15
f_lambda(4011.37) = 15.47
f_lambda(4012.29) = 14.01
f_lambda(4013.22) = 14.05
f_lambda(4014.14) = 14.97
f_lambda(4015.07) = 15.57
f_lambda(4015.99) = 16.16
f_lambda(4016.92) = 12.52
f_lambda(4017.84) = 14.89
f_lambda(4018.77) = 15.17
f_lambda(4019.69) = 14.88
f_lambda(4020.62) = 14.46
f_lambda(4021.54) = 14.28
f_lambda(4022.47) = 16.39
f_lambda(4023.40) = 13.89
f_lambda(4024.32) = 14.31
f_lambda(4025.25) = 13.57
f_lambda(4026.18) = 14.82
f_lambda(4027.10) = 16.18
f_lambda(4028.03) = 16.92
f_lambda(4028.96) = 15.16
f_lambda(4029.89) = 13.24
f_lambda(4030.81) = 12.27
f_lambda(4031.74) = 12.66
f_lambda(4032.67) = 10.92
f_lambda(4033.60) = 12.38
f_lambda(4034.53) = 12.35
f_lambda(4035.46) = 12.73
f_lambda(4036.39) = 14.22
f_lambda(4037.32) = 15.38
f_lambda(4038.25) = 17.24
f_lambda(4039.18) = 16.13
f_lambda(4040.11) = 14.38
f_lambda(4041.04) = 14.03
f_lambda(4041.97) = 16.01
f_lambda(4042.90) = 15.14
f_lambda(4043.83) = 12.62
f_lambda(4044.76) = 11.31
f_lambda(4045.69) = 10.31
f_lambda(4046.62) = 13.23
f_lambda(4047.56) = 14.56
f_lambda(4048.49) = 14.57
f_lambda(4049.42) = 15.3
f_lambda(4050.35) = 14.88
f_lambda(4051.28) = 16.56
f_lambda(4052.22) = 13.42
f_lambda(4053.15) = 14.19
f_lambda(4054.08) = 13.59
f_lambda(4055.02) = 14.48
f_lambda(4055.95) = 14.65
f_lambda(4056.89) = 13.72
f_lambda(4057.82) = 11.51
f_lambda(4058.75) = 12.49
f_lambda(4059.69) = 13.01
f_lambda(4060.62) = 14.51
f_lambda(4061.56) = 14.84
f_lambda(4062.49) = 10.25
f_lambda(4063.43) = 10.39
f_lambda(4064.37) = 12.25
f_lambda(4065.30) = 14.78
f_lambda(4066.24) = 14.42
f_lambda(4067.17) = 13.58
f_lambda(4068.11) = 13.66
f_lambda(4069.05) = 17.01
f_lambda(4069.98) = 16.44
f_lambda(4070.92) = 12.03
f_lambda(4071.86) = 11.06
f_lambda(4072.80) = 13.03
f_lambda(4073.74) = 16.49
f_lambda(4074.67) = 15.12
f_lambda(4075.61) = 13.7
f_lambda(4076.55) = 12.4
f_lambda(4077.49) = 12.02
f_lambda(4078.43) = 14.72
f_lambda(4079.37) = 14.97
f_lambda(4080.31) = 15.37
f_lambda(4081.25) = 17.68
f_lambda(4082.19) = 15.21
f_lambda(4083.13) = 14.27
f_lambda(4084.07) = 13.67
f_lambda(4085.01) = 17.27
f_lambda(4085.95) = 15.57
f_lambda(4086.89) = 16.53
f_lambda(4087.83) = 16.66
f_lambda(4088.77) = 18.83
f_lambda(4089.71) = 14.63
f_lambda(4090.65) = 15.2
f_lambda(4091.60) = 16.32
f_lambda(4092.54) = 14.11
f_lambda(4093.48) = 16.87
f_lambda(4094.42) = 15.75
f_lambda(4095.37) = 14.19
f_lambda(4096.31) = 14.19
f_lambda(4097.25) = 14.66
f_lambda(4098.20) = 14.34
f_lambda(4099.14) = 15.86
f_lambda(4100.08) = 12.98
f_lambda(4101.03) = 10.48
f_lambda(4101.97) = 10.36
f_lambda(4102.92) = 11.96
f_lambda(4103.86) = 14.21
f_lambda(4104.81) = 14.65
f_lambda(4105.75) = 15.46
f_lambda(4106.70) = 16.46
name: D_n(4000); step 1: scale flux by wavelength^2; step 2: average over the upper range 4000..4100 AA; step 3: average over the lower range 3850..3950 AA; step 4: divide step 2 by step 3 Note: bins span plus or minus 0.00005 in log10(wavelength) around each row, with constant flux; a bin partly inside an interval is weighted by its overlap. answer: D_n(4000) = 1.79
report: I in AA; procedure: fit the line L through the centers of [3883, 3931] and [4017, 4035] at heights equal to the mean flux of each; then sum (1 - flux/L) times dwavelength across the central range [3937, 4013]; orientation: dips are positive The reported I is 9.44 AA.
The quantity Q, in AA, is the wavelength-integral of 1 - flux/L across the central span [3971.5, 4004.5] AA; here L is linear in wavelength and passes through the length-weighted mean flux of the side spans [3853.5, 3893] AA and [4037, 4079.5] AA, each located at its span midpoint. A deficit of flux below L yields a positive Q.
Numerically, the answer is -2.28 AA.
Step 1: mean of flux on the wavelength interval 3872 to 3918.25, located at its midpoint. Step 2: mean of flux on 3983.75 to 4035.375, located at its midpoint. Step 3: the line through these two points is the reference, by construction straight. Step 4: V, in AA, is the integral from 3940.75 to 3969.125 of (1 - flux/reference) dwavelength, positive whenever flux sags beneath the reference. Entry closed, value 7.0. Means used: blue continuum 9.79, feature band 8.93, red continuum 13.9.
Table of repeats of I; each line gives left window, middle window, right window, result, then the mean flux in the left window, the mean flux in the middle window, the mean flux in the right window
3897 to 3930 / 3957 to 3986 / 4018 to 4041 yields 7.65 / 9.83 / 8.93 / 14.3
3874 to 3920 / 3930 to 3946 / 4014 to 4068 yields 8.31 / 9.92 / 5.35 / 14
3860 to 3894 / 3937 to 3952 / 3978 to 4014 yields 3.71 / 8.71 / 8.64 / 13.5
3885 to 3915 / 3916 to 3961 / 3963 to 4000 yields 9.18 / 10.2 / 8.27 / 10.6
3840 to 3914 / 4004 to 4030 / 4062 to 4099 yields -2.62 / 9.22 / 14.2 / 14.6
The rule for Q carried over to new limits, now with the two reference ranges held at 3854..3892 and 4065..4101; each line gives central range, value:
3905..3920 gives -2.2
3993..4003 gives -1.1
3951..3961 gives -0.6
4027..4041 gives -0.8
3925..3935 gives 5.6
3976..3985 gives -0.7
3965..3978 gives 6.0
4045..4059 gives 0.1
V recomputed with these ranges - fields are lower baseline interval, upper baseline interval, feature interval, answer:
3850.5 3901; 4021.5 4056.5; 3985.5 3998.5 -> -1.0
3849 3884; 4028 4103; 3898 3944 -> 8.0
